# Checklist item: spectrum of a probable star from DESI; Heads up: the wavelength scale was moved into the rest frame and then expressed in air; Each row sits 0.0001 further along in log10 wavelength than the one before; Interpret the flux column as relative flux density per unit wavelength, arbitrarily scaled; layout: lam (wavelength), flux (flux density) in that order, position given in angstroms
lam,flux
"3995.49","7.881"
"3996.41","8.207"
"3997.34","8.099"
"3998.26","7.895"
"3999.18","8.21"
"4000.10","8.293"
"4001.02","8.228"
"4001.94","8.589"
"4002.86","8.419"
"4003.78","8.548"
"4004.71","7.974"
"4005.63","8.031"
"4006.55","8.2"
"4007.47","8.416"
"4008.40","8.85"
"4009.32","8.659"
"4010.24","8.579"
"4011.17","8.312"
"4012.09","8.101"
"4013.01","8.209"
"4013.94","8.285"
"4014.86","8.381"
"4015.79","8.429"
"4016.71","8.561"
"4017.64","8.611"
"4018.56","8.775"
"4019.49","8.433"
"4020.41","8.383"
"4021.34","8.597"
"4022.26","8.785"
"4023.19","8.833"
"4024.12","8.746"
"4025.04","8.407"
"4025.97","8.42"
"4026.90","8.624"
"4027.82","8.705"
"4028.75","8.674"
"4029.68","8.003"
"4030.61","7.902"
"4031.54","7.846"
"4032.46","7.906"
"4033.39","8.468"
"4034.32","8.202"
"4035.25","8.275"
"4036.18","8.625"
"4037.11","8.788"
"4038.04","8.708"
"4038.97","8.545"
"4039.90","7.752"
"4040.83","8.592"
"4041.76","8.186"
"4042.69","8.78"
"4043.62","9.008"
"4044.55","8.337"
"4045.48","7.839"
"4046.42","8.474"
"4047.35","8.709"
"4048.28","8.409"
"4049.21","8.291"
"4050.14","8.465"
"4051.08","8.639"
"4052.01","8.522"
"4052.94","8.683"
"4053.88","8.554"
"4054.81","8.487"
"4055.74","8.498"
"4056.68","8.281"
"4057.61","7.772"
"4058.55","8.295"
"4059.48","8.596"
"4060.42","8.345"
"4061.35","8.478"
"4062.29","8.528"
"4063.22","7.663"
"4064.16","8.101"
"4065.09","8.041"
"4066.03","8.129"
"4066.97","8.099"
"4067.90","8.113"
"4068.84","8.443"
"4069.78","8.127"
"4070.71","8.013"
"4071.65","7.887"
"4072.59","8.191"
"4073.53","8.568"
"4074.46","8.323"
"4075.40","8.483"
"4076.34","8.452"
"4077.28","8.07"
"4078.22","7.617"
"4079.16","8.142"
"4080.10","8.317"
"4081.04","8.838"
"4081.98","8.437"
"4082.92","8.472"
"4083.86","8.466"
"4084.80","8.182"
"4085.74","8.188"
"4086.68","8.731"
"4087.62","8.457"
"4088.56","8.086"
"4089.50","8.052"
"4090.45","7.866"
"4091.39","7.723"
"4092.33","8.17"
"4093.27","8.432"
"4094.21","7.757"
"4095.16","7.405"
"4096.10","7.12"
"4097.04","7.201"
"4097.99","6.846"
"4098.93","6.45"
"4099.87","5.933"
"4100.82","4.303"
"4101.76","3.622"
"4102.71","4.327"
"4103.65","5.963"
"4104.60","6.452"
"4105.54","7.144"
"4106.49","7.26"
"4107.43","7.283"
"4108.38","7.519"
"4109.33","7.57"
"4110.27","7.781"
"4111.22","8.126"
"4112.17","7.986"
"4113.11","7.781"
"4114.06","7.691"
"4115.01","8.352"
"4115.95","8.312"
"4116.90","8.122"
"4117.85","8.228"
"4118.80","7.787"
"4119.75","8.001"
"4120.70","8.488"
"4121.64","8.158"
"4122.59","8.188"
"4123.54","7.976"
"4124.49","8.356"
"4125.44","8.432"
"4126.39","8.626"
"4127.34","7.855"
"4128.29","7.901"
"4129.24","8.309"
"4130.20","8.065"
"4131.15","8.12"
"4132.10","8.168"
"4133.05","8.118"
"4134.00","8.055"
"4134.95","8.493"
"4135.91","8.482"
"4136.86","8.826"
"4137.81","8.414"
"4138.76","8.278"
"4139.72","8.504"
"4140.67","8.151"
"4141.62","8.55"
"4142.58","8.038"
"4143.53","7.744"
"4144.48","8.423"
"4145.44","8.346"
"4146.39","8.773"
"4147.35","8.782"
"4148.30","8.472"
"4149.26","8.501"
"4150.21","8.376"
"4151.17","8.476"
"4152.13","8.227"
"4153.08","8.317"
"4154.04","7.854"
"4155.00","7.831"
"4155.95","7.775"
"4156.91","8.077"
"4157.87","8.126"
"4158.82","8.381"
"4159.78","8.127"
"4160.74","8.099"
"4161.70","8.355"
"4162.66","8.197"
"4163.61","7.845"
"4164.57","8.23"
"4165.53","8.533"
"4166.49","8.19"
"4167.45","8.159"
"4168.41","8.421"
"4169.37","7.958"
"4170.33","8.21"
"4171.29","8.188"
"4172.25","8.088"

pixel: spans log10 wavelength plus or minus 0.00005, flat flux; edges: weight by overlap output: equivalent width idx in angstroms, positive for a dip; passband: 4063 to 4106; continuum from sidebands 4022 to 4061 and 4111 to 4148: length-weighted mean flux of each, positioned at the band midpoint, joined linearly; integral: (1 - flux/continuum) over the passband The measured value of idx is 3.6 angstroms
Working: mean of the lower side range 8.43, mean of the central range 7.64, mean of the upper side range 8.23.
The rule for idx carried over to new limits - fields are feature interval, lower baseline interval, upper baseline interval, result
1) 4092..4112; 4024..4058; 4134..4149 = 3.82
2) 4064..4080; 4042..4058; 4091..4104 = -1.31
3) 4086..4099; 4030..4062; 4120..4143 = 0.85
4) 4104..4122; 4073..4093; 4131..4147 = 1.14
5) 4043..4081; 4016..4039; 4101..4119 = -1.82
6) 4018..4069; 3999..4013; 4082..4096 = -0.86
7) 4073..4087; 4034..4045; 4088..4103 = -1.98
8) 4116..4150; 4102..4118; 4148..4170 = -2.39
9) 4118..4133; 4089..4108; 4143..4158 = -1.24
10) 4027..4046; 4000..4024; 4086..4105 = -0.84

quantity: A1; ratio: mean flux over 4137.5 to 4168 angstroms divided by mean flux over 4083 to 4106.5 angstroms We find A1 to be 1.16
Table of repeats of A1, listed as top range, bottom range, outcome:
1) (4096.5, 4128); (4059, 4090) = 0.89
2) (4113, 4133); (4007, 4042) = 0.97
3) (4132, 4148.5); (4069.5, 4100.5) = 1.05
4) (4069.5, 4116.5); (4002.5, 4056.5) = 0.90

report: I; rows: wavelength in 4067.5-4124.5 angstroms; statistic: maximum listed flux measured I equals 8.838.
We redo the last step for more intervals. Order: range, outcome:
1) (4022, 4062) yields 9.008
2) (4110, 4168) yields 8.826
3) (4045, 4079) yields 8.709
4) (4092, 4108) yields 8.432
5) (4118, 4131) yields 8.626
